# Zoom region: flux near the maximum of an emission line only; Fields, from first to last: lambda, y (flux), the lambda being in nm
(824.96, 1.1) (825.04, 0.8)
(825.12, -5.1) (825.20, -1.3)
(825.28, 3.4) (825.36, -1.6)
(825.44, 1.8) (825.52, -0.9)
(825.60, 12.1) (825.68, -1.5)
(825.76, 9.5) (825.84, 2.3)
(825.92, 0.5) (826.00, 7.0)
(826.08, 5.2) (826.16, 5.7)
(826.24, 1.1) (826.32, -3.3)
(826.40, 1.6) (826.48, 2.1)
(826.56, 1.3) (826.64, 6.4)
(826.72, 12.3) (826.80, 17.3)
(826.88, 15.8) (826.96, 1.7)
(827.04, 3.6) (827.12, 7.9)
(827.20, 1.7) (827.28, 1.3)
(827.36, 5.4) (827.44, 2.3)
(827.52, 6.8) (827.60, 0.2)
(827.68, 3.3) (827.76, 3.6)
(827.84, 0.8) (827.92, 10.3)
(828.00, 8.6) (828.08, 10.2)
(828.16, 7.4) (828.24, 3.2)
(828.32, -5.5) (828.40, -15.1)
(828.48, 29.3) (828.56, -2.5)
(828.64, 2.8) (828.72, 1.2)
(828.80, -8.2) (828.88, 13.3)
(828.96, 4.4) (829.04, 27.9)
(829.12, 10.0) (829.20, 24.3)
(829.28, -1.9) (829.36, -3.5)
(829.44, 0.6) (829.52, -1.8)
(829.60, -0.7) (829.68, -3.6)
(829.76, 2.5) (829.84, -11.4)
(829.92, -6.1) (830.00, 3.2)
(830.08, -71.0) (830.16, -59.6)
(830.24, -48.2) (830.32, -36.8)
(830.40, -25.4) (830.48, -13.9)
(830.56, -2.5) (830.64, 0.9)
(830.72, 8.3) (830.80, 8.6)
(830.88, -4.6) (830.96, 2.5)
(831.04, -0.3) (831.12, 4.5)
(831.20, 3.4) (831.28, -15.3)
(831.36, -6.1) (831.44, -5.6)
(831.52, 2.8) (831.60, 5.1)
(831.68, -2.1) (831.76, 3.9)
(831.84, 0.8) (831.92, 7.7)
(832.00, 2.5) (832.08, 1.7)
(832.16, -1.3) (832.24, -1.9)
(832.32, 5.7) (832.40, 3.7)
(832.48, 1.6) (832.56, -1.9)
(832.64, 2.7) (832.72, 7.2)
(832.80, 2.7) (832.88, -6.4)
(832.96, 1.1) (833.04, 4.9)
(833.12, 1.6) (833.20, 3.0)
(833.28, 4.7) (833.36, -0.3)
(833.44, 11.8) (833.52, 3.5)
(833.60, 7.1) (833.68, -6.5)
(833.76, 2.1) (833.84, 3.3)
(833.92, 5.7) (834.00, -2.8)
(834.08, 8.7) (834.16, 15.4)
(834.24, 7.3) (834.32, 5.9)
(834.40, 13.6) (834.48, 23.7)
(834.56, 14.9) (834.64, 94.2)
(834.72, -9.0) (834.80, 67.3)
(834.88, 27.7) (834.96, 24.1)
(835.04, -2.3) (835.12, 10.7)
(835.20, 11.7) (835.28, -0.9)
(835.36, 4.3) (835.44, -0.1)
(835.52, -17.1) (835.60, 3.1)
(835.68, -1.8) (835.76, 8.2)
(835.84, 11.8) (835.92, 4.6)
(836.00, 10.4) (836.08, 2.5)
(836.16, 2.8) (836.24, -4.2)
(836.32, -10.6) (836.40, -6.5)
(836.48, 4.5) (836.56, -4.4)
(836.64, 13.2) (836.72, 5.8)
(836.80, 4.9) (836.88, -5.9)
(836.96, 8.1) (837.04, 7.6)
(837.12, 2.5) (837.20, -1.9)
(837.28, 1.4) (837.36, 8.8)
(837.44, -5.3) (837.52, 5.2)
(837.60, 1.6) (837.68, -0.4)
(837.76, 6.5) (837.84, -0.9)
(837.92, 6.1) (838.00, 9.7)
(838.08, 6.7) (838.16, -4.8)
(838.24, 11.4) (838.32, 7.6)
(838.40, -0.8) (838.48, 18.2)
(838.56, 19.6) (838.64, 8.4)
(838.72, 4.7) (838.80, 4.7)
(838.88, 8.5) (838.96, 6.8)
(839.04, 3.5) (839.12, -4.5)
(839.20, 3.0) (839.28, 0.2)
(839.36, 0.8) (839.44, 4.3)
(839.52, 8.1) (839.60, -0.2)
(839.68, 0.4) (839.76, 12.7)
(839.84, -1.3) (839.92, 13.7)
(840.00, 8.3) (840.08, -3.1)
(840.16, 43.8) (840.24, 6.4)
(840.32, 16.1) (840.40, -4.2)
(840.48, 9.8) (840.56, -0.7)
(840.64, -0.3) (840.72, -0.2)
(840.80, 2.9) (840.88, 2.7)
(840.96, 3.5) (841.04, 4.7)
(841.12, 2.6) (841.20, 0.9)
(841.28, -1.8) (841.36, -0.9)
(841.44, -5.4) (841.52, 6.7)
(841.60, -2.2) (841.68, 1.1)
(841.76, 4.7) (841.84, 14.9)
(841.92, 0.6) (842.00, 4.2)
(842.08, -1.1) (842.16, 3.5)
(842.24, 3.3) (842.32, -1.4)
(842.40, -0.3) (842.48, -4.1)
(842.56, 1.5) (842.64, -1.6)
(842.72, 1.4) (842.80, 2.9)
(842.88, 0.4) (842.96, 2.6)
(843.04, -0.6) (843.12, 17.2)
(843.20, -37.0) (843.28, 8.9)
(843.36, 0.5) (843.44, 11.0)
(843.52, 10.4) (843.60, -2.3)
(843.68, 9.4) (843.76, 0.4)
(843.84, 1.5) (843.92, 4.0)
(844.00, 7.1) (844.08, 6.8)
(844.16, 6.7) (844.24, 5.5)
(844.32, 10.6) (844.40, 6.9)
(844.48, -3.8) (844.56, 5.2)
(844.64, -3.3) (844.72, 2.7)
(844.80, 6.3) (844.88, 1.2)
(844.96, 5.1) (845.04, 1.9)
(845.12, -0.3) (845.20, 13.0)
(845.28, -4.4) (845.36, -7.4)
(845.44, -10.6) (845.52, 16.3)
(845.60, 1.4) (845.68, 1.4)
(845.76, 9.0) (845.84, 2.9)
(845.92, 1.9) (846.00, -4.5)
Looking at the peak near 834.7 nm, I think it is [O III]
